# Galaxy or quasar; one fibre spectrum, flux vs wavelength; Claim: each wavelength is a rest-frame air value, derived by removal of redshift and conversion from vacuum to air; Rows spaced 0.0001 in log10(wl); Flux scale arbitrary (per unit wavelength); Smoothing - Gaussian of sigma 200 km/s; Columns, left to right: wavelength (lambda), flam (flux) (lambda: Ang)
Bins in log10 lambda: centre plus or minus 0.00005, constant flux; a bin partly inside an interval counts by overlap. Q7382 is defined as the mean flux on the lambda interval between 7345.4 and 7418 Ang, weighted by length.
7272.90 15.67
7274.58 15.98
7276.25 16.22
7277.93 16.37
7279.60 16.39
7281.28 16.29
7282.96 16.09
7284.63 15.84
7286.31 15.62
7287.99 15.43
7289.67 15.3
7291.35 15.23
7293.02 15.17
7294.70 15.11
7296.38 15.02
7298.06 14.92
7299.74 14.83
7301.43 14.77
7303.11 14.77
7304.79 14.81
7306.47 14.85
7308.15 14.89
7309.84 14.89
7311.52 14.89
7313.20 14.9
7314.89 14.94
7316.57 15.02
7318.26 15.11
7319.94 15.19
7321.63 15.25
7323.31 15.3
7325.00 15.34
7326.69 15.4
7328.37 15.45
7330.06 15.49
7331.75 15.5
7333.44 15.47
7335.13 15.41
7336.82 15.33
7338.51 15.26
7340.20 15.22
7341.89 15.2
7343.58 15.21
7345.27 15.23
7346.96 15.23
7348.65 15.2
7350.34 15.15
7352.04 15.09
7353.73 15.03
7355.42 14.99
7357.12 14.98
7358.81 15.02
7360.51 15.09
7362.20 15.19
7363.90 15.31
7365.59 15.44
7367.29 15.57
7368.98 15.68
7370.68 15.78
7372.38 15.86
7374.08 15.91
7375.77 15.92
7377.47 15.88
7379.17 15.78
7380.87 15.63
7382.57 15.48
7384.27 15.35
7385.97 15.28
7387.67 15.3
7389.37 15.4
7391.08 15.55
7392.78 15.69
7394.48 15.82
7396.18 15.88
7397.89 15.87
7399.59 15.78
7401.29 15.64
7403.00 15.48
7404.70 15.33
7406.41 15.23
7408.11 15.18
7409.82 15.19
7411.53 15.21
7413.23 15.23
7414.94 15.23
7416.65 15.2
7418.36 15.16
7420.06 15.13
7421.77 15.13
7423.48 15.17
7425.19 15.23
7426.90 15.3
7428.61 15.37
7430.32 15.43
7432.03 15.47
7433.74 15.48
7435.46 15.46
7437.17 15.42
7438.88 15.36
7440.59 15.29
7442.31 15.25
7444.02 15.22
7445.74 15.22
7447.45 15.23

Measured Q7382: 15.4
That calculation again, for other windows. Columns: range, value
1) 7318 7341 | 15.3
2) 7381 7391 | 15.4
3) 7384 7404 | 15.6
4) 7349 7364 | 15.1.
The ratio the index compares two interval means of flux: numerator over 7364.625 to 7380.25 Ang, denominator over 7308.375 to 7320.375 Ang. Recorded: 1.05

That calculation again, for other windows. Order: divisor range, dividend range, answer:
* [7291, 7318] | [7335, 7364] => 1.02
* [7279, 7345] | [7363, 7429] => 1.01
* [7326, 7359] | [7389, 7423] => 1.01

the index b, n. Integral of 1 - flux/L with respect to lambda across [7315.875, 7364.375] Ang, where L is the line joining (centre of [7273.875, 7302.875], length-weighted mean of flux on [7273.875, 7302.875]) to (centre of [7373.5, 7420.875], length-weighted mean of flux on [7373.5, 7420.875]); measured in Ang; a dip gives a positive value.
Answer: 0.9 Ang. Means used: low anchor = 15.5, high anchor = 15.5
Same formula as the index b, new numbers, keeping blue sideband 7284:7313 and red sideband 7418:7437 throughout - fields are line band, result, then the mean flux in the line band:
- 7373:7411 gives -0.81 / 15.6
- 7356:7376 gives -0.34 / 15.5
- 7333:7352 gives -0.13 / 15.3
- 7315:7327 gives -0.07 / 15.2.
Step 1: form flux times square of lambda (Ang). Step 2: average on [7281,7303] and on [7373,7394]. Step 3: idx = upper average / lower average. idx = 1.0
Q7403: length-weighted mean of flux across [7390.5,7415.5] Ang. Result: 15.5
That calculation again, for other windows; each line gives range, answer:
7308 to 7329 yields 15.1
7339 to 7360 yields 15.1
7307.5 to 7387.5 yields 15.3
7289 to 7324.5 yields 15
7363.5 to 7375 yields 15.7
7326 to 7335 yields 15.5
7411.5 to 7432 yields 15.2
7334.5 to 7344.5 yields 15.3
